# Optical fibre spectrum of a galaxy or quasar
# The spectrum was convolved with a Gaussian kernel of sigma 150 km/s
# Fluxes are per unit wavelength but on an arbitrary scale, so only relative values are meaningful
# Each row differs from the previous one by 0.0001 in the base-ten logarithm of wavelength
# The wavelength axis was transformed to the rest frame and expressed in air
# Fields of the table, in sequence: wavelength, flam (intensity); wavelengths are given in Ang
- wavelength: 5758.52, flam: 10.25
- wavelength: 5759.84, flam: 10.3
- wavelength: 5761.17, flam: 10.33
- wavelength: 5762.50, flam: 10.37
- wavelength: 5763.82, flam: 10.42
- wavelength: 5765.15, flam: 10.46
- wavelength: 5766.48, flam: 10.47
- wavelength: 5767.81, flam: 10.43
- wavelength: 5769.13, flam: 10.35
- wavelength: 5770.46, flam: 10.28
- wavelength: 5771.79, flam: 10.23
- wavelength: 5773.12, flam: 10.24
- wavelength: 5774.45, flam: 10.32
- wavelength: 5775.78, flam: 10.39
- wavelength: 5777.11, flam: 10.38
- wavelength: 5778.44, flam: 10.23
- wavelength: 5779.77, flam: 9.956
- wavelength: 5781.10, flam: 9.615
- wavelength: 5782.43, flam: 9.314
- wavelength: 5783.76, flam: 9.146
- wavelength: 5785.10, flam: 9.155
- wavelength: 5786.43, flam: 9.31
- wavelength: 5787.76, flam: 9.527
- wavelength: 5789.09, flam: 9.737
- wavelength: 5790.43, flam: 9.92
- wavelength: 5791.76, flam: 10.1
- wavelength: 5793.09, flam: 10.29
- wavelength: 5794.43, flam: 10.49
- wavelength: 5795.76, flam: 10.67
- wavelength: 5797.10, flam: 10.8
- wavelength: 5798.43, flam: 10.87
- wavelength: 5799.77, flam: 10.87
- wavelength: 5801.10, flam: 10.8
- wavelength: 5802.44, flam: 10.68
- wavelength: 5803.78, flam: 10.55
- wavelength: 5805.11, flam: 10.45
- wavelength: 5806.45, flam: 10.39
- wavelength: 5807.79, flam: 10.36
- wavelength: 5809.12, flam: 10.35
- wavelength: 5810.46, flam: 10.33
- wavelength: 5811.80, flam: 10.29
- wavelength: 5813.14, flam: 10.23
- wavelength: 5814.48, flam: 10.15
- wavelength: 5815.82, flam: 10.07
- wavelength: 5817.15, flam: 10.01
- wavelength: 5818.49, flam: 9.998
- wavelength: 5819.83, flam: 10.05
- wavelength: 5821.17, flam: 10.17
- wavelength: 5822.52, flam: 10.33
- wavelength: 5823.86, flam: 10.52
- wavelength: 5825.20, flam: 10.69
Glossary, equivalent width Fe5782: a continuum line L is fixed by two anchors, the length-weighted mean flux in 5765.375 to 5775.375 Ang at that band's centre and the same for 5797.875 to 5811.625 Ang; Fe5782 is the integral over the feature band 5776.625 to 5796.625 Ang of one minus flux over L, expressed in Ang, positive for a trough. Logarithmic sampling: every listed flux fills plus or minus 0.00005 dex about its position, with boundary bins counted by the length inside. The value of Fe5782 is 1.1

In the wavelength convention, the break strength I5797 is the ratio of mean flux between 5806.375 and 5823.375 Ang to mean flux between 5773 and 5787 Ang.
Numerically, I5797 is 1.04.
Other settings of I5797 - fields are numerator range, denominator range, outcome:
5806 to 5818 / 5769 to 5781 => 1.00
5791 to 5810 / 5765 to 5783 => 1.03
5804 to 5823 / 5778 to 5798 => 1.03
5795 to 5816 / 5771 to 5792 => 1.07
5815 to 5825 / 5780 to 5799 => 1.03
